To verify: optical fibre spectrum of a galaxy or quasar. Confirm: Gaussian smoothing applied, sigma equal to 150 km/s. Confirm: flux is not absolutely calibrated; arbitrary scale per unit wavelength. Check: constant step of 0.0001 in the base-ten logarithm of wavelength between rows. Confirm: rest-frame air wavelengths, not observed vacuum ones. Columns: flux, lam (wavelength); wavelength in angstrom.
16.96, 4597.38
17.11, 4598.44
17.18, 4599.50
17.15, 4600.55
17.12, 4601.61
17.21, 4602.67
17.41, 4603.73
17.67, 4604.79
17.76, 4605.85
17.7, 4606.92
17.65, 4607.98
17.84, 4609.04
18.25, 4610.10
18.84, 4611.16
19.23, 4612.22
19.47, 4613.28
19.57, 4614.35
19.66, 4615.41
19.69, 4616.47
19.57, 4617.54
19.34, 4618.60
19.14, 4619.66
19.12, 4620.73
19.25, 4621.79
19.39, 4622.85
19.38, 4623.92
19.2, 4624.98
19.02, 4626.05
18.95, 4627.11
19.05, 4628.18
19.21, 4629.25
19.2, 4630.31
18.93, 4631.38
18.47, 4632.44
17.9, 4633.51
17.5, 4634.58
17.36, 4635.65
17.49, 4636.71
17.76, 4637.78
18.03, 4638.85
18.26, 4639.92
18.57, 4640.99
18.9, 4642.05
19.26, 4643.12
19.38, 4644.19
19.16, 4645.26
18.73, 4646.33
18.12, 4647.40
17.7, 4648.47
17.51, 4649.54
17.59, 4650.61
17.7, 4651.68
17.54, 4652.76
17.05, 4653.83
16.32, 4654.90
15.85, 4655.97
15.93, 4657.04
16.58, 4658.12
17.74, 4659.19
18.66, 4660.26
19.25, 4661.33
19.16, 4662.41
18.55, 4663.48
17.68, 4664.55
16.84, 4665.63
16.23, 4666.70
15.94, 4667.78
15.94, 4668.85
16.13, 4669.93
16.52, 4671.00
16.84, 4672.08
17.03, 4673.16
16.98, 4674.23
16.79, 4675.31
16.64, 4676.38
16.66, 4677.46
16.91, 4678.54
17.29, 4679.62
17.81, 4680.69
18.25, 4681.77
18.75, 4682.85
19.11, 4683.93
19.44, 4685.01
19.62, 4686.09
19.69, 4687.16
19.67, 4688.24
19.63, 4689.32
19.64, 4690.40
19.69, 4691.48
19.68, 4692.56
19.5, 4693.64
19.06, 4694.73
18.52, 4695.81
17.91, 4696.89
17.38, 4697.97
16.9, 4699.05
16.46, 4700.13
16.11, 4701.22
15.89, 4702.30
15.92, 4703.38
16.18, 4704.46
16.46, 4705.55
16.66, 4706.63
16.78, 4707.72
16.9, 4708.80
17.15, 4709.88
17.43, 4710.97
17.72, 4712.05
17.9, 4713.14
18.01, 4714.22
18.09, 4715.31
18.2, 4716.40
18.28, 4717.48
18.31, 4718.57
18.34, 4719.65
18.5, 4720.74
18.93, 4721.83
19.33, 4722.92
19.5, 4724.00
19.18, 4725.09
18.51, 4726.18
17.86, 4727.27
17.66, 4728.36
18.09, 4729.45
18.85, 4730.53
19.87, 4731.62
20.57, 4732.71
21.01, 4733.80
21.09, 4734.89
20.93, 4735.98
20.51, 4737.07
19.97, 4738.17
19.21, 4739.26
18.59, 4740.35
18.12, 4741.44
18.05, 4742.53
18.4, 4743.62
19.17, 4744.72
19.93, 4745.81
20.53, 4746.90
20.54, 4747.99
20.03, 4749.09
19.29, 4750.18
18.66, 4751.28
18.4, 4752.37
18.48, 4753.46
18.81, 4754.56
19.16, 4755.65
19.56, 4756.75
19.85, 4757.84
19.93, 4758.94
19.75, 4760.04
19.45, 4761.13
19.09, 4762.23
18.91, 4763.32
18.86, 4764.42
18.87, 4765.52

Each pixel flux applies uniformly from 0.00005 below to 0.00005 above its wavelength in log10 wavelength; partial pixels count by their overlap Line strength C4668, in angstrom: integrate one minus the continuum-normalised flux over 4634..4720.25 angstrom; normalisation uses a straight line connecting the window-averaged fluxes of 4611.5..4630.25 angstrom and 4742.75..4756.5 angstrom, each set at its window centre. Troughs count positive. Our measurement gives 6.9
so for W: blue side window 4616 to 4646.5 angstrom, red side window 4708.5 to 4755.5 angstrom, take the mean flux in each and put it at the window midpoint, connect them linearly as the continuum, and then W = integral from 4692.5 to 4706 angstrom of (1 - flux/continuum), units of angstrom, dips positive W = 1.1 angstrom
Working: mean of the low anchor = 18.8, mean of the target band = 17.3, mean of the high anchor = 18.9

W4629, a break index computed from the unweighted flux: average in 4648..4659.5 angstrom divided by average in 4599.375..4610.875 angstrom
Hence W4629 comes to 0.97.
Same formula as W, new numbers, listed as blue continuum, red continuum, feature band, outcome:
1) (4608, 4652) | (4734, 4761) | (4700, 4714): 1.77 angstrom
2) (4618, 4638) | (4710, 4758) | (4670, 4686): 1.14 angstrom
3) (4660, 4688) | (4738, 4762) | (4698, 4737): 0.97 angstrom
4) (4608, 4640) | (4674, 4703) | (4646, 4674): 1.78 angstrom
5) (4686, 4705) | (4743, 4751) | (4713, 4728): 0.30 angstrom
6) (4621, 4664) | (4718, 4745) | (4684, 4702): 0.09 angstrom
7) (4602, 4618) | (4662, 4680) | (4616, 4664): -1.74 angstrom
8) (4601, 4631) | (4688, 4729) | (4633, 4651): 0.32 angstrom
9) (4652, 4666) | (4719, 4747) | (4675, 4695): -0.59 angstrom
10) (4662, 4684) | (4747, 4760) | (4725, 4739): -0.56 angstrom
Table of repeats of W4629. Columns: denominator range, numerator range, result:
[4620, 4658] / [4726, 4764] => 1.06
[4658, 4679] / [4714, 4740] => 1.11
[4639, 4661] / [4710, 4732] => 1.03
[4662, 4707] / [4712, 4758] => 1.08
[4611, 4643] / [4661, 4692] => 0.95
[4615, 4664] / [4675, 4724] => 0.98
